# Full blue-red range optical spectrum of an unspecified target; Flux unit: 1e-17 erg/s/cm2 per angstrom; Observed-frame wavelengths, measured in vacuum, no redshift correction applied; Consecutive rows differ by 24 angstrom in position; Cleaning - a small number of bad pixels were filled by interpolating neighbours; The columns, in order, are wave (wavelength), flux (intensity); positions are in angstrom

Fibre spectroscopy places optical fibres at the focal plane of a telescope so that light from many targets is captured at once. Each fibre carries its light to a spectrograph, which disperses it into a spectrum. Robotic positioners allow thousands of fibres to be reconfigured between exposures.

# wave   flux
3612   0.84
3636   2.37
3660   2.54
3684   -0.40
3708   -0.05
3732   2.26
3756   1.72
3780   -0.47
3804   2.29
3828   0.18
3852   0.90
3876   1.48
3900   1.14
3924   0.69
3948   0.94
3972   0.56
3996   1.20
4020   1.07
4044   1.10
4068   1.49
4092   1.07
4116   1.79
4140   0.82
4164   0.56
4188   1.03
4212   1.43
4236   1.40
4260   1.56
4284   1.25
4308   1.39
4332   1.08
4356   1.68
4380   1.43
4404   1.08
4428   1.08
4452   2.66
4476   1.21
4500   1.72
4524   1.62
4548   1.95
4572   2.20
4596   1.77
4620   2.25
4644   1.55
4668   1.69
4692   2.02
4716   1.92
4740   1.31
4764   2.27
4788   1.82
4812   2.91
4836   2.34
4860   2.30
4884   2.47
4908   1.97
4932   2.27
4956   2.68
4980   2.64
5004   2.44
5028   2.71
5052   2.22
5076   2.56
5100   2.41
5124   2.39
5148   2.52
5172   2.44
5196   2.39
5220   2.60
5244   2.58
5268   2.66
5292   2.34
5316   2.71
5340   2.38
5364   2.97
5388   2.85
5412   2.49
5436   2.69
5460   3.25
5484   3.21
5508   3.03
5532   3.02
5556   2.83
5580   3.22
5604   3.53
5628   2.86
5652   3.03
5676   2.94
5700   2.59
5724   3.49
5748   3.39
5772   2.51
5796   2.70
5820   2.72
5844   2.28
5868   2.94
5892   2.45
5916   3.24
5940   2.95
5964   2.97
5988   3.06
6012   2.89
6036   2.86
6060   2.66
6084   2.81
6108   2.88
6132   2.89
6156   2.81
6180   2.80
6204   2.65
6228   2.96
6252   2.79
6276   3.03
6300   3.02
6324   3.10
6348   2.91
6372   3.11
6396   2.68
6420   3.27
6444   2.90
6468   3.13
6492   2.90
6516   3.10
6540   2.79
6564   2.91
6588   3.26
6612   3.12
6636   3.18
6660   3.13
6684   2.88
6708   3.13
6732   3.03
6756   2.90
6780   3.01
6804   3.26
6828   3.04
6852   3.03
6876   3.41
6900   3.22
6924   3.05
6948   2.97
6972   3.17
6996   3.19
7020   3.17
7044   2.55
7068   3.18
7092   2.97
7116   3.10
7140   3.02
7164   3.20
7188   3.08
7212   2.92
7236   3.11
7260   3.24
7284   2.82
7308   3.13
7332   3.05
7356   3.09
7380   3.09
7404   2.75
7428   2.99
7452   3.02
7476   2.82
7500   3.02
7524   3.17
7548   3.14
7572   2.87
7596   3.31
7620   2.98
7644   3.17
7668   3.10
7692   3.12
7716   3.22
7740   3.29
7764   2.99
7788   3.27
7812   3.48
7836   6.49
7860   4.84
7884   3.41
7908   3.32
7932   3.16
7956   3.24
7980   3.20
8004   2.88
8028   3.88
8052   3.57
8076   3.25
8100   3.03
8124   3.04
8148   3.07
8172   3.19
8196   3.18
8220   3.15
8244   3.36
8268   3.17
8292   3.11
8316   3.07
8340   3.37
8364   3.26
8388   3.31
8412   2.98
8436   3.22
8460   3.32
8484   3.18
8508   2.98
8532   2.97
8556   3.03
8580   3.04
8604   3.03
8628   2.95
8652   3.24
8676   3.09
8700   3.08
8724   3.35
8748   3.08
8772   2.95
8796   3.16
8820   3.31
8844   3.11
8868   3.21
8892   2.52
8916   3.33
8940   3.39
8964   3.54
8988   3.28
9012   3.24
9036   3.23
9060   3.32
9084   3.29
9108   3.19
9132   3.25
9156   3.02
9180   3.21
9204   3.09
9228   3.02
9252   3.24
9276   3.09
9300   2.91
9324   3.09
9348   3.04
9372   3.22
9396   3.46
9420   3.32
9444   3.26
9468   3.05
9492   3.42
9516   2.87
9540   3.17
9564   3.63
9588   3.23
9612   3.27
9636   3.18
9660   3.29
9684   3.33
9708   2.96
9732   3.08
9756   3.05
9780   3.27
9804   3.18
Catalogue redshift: 0.195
